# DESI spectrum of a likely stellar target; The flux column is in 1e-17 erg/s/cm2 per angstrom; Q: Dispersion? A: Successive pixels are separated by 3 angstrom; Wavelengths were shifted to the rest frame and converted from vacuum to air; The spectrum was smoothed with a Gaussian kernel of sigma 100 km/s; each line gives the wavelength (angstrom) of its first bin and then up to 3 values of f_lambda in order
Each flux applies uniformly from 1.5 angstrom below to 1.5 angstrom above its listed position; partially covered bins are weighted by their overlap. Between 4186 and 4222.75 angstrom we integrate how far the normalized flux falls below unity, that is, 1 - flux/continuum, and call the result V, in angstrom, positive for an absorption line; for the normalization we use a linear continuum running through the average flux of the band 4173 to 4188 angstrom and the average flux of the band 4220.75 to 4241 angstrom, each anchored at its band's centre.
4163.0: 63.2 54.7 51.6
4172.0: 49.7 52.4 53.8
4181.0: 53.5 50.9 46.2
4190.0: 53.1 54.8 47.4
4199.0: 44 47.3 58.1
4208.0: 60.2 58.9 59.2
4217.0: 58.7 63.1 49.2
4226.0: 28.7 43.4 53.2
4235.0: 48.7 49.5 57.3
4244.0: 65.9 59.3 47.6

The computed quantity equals -3.68 angstrom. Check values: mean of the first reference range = 51.5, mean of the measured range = 54.2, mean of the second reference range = 47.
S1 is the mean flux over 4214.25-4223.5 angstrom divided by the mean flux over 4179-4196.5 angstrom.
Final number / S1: 1.1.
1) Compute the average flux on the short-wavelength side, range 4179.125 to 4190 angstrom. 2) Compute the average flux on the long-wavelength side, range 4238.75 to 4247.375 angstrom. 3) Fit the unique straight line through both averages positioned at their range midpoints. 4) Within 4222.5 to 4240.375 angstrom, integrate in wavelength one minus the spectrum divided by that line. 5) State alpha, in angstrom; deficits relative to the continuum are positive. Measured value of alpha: 3.8 angstrom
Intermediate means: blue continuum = 50.7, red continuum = 60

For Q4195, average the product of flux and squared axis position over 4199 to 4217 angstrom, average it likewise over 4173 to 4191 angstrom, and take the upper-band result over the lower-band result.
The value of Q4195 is 1.10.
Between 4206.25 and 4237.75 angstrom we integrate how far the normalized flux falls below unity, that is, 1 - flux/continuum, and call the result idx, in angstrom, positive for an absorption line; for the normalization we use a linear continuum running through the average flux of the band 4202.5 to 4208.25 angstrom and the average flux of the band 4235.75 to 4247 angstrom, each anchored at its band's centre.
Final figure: 2.6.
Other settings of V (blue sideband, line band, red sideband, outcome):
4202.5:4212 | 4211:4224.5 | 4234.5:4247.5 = -0.1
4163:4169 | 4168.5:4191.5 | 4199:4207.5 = 1.3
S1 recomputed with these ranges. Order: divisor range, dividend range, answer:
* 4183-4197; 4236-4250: 1.12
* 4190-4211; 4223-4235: 0.83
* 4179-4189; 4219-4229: 0.90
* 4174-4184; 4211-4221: 1.13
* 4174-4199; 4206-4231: 1.03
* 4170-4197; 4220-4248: 0.99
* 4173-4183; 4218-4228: 0.90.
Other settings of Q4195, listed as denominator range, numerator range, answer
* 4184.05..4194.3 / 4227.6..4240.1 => 0.98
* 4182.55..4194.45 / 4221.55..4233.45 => 0.87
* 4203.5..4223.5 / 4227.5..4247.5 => 0.93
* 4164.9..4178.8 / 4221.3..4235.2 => 0.87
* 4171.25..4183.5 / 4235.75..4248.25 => 1.13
